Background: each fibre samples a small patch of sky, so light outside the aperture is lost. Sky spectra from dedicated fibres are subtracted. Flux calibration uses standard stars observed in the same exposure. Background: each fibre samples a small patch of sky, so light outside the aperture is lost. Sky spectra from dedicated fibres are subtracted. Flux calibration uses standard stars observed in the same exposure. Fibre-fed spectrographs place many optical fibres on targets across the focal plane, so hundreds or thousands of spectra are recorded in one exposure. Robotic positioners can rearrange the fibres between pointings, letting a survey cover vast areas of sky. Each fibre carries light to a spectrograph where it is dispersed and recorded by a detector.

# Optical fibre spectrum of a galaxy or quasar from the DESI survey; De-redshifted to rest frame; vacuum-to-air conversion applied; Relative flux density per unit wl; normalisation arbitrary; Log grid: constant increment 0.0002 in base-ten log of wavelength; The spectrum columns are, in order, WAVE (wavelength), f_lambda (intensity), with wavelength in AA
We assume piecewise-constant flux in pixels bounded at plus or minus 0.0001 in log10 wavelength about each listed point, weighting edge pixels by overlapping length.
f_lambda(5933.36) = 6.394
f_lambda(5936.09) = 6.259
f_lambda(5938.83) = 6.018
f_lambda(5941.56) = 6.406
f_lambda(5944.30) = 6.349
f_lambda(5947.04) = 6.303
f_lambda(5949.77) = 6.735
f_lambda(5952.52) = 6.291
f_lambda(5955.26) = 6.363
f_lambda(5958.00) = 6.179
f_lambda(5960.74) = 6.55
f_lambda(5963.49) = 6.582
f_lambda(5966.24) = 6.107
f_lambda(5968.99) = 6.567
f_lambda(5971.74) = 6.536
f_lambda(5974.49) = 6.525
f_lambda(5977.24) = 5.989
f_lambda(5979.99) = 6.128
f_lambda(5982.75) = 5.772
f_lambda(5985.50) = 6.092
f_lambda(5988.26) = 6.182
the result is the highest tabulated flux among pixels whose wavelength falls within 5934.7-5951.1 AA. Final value 6.735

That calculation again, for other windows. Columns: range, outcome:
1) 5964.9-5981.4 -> 6.567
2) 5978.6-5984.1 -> 6.128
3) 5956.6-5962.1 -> 6.55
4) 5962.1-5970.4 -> 6.582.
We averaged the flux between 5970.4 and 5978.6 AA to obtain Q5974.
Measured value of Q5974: 6.35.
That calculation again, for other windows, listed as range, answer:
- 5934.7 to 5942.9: 6.23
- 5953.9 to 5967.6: 6.36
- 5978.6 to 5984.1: 5.95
